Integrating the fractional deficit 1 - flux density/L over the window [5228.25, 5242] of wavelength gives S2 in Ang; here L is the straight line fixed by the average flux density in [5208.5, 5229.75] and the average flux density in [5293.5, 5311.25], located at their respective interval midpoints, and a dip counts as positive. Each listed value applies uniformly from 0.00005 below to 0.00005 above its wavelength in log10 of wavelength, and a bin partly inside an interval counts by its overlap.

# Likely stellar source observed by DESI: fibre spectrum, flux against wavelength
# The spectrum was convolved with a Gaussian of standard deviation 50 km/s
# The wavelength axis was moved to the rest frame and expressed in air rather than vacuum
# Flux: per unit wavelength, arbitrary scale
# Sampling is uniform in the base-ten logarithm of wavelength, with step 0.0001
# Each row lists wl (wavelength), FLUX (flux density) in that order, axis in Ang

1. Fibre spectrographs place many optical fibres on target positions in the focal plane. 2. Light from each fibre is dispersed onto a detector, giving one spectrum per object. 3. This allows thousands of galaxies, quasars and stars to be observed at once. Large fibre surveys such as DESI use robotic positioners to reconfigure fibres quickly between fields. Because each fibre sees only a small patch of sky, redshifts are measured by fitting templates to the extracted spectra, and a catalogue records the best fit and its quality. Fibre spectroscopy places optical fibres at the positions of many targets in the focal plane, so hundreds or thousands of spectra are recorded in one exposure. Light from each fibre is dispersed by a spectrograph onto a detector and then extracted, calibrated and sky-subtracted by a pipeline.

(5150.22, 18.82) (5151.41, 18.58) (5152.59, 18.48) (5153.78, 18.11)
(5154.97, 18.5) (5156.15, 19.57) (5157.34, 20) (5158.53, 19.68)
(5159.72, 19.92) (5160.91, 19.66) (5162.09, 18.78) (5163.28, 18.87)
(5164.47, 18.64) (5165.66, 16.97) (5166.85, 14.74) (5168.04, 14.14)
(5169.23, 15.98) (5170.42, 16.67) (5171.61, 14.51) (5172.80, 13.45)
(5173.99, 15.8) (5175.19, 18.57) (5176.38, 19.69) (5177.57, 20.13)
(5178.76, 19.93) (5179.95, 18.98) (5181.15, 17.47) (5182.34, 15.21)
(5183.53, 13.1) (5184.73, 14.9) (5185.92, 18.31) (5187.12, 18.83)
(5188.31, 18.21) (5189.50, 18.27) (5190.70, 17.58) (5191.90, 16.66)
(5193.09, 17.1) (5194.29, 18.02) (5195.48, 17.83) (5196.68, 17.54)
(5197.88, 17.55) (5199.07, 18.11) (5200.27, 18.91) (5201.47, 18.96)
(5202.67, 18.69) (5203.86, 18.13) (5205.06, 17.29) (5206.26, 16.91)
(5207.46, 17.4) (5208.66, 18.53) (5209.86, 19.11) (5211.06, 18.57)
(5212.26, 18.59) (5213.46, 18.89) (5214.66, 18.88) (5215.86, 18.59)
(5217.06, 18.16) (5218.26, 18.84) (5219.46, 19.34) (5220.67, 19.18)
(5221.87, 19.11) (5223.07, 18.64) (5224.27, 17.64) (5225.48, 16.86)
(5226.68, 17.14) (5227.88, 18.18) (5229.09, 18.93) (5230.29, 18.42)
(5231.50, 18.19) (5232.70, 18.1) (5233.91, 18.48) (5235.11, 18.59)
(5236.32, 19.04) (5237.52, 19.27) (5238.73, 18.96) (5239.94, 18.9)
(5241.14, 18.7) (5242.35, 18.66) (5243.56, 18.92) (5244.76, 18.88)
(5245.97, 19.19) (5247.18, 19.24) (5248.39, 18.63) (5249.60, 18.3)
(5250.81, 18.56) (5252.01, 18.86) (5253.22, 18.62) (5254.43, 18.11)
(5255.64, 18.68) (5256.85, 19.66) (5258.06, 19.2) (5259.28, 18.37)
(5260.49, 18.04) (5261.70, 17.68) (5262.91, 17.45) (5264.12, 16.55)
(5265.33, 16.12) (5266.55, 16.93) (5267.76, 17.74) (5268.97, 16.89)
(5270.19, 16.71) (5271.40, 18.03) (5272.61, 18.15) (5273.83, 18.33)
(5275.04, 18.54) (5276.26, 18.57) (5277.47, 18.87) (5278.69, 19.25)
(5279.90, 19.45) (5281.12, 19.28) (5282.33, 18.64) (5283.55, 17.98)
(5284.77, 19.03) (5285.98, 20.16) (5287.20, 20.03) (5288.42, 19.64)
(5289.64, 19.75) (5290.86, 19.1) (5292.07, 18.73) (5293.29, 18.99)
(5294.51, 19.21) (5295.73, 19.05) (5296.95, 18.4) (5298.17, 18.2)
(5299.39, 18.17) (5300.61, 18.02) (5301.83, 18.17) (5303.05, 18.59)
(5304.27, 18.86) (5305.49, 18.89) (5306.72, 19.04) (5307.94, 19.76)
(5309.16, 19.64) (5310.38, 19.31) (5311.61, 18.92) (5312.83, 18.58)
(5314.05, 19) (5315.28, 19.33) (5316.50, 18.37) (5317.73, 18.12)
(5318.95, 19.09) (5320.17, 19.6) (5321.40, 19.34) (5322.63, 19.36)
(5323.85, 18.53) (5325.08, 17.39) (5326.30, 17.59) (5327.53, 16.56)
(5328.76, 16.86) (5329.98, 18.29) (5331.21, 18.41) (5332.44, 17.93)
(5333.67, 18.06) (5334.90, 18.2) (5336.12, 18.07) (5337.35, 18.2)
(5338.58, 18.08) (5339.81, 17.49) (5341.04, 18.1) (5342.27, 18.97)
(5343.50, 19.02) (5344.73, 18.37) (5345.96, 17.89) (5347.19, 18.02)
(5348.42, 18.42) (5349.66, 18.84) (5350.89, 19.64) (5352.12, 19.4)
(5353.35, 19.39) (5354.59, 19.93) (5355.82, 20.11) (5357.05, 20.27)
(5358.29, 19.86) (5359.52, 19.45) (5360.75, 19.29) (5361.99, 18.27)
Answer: -0.1 Ang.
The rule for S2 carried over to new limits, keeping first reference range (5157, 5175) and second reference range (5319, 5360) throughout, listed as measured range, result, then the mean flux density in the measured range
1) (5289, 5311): -0.7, 18.9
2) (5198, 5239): -1.9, 18.4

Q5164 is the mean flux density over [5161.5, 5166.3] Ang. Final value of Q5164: 18.3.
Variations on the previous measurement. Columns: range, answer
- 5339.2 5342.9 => 18.2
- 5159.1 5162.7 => 19.5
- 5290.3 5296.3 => 19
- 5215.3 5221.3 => 18.8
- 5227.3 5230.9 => 18.5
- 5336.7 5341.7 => 18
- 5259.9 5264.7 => 17.5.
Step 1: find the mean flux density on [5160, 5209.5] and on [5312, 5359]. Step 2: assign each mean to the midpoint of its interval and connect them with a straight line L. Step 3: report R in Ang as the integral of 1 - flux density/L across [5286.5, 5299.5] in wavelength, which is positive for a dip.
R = -0.6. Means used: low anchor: 17.5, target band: 19.1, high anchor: 18.6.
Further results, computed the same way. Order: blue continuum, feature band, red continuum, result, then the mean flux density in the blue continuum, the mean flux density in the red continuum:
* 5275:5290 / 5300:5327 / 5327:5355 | -0.1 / 19.2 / 18.3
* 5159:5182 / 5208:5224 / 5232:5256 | -0.4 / 17.5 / 18.7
